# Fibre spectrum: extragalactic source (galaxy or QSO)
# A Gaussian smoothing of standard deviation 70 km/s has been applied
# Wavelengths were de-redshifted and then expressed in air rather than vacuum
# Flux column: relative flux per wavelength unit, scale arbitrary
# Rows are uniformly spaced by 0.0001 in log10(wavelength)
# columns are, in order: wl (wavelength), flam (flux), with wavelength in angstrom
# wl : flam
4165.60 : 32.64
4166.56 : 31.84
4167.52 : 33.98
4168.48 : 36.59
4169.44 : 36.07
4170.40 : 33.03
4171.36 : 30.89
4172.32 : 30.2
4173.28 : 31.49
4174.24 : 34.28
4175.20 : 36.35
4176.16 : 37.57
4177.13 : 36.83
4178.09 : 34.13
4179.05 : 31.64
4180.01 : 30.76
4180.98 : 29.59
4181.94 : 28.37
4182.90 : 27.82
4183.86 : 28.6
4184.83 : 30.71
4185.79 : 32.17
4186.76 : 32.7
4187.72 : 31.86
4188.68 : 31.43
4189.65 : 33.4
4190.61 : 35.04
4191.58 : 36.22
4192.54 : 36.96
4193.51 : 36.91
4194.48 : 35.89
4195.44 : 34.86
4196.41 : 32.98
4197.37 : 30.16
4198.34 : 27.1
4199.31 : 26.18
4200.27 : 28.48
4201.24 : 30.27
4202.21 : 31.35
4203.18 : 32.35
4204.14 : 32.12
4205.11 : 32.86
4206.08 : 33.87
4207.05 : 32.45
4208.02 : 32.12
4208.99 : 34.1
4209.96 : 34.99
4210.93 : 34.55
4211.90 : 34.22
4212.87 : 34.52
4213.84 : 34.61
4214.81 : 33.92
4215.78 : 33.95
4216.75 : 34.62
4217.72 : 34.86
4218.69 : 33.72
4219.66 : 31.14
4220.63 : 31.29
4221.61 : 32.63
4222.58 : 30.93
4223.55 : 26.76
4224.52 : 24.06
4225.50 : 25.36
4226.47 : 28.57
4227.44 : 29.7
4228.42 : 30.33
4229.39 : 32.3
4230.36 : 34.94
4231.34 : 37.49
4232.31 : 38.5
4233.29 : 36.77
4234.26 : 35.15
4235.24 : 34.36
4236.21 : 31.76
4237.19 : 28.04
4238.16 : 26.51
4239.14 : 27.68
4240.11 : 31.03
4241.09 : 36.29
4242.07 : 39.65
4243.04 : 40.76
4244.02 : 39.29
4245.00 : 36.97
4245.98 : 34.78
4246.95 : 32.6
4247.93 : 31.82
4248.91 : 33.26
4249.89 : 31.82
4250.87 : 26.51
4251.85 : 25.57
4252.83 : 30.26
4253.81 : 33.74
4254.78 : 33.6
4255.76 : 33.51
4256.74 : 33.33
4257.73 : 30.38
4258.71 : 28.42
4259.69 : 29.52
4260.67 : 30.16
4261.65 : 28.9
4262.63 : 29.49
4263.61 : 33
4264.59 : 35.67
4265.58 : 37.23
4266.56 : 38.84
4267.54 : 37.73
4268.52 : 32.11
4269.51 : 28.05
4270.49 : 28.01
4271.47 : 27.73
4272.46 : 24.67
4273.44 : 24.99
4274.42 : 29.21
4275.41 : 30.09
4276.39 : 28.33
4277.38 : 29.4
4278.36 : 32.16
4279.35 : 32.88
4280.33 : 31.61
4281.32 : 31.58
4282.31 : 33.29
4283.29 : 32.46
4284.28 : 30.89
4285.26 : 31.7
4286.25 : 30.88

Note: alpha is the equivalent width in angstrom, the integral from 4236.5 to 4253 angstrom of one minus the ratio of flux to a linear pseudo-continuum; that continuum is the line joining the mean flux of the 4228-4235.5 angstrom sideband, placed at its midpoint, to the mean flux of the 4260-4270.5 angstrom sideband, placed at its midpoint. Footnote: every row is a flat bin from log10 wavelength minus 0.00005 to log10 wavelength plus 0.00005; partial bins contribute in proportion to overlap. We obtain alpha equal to 0.8 angstrom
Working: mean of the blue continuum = 35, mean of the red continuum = 32.8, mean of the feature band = 32.5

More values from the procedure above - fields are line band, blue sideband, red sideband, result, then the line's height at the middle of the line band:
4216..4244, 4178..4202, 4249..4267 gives -0.7 angstrom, 31.7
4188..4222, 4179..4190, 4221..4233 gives -2.4 angstrom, 30.9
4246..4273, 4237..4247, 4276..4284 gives 1.3 angstrom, 33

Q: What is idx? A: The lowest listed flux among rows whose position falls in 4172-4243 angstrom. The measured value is 24.06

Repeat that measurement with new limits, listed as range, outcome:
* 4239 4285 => 24.67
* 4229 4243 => 26.51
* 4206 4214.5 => 32.12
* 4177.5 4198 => 27.82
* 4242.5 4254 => 25.57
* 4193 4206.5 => 26.18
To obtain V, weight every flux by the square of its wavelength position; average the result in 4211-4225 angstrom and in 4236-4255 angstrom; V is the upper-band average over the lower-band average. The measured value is 1.0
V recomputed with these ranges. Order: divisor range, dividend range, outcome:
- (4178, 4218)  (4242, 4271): 1.04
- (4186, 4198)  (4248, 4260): 0.94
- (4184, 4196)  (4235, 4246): 1.03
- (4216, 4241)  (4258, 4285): 1.00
